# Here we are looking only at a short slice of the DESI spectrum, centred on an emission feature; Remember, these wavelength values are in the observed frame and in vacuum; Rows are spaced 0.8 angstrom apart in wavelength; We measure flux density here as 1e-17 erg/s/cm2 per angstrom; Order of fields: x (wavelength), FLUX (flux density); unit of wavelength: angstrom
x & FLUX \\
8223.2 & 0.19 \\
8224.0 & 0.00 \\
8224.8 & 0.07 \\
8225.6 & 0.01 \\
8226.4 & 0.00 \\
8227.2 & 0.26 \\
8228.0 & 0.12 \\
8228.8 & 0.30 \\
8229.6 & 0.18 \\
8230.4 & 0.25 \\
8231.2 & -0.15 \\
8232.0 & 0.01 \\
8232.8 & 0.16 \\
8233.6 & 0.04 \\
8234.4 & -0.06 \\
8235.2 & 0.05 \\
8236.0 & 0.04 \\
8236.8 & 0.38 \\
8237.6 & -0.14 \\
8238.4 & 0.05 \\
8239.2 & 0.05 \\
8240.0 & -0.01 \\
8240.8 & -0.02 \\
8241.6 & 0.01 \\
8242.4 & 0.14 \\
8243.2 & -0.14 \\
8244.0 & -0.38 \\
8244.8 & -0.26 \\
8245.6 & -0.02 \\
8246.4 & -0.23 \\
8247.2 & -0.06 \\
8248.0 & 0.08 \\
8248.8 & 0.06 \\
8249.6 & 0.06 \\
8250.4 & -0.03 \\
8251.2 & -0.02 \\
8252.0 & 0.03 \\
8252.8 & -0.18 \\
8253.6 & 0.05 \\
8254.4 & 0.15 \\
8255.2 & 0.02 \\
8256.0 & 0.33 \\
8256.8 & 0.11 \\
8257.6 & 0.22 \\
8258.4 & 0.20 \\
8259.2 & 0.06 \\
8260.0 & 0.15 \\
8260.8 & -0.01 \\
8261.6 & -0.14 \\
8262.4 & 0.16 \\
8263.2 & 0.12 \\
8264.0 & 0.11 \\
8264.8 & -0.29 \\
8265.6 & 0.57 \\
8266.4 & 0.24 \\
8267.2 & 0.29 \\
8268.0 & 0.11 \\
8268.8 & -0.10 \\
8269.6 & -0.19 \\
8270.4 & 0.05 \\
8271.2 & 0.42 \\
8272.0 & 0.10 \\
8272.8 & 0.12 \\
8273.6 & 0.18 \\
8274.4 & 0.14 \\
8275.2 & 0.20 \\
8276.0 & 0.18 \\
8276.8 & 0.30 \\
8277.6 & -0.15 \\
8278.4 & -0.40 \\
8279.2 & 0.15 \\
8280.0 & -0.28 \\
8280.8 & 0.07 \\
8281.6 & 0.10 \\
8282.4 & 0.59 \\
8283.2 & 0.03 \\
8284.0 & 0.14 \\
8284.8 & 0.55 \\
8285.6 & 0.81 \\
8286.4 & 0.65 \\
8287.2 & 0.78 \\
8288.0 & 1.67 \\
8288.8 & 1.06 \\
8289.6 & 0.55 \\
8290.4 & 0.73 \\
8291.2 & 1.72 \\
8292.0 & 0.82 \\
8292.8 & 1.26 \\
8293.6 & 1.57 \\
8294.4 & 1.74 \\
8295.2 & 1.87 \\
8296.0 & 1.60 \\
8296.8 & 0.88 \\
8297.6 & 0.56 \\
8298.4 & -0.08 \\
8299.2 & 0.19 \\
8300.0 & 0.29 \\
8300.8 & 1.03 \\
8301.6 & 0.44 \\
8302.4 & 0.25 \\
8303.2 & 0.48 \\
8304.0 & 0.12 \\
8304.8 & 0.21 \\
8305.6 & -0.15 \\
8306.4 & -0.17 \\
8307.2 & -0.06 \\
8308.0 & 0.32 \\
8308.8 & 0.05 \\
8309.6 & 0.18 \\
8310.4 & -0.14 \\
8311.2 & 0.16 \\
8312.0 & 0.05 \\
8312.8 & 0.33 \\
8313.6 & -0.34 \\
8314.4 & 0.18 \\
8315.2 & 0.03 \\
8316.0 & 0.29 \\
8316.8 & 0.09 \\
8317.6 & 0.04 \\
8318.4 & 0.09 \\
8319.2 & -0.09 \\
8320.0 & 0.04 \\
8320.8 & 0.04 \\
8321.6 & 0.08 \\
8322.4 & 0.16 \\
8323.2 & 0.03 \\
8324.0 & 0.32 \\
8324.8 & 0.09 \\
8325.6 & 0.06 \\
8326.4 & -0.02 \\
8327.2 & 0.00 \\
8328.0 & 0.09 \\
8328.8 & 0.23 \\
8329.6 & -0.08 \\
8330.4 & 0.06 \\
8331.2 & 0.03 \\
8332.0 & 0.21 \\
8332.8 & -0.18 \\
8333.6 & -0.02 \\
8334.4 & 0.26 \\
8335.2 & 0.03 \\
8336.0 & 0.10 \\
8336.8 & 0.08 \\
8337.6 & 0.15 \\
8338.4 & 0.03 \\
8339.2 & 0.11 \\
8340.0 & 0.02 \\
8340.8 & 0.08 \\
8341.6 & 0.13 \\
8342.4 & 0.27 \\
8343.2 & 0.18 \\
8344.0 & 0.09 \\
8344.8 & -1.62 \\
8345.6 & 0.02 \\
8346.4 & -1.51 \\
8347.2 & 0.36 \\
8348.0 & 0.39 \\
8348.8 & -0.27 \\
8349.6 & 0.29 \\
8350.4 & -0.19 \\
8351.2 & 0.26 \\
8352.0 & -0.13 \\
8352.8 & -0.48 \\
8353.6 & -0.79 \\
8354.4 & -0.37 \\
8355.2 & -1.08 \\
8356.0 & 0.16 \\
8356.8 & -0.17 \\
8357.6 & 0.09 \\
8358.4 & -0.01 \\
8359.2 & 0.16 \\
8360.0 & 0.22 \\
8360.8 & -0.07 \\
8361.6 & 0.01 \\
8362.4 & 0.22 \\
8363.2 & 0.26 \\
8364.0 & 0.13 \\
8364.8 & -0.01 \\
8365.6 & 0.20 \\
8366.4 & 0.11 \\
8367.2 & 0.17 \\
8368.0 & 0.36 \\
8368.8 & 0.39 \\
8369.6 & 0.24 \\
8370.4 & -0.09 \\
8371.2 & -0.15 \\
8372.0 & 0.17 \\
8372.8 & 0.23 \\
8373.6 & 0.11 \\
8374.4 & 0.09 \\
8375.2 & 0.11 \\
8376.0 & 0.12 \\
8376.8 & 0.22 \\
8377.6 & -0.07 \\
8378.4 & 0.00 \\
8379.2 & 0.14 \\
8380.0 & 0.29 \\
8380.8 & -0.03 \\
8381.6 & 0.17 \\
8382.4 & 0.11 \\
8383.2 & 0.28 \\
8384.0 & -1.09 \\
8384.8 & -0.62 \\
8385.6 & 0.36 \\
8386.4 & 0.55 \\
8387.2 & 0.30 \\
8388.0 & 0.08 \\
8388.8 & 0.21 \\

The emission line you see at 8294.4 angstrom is [O II]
